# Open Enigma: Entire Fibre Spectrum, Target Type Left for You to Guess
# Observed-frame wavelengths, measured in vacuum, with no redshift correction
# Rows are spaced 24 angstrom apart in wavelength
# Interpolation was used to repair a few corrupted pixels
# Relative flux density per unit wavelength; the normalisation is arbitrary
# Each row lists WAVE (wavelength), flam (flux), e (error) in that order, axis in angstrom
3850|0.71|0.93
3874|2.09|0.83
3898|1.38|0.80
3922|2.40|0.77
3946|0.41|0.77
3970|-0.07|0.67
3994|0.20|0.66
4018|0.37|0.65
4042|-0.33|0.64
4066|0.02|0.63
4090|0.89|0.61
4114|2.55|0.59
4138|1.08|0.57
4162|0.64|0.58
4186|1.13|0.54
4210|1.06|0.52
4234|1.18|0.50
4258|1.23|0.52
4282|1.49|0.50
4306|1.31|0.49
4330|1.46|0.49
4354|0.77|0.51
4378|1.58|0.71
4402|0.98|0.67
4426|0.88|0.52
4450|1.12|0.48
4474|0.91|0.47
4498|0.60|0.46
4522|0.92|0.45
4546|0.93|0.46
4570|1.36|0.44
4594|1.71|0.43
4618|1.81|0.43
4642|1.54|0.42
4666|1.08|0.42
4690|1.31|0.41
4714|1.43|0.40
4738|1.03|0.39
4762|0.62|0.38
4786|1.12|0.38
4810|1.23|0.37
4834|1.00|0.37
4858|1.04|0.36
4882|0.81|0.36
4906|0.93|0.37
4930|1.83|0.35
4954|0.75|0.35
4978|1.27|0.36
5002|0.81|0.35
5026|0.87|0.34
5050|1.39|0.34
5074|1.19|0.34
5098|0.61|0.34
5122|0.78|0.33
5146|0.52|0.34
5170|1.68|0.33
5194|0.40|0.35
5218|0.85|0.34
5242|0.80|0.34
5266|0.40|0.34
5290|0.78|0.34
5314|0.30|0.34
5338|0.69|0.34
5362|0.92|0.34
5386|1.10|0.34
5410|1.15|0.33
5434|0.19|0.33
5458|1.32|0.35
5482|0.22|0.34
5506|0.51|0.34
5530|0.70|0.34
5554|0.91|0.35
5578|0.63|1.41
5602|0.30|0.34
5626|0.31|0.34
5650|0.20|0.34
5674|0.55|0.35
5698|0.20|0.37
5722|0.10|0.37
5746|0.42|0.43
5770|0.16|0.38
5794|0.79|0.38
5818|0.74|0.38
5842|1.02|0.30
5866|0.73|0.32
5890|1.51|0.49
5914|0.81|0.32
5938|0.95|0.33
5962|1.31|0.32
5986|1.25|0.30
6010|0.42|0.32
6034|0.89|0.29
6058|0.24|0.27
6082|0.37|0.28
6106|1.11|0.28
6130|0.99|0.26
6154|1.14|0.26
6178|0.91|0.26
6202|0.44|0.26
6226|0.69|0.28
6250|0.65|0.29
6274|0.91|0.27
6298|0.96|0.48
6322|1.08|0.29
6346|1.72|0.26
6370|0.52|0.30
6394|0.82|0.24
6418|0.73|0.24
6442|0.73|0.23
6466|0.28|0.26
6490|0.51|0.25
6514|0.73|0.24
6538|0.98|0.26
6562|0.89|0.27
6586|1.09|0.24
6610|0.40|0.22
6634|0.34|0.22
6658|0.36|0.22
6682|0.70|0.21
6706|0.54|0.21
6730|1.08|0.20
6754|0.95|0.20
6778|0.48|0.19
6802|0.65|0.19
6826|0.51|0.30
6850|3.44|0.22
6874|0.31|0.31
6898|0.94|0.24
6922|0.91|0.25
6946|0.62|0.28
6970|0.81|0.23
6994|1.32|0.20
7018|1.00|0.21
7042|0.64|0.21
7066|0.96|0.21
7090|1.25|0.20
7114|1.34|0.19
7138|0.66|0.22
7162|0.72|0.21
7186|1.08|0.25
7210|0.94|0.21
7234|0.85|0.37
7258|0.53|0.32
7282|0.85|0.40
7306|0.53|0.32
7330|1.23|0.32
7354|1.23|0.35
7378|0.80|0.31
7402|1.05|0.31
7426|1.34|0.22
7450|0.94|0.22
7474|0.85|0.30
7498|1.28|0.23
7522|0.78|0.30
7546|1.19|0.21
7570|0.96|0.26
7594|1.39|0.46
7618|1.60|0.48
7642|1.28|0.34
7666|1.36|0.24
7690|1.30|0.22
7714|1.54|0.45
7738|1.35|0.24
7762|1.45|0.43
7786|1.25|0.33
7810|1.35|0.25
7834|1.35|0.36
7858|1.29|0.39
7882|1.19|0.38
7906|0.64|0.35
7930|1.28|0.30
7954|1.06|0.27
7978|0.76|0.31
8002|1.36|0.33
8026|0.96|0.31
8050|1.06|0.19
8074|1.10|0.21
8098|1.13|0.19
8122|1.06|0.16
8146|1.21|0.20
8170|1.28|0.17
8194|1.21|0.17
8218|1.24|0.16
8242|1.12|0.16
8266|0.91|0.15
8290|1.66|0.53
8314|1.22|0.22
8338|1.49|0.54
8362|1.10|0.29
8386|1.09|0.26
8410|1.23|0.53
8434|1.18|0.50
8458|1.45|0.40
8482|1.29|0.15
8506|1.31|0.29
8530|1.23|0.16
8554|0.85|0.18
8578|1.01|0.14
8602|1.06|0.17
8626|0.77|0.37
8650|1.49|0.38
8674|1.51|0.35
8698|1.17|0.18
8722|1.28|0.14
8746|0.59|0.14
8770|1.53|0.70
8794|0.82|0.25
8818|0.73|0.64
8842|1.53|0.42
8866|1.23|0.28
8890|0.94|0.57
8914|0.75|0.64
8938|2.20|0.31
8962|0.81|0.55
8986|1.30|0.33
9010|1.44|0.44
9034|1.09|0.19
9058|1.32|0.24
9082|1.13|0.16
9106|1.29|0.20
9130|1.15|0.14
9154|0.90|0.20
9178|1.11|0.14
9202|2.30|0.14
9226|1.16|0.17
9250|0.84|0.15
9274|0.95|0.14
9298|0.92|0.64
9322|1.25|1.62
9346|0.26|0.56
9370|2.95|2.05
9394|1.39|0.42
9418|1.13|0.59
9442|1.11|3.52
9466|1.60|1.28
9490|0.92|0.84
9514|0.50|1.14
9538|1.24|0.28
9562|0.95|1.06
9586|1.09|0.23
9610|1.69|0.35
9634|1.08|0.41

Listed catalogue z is 0.84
